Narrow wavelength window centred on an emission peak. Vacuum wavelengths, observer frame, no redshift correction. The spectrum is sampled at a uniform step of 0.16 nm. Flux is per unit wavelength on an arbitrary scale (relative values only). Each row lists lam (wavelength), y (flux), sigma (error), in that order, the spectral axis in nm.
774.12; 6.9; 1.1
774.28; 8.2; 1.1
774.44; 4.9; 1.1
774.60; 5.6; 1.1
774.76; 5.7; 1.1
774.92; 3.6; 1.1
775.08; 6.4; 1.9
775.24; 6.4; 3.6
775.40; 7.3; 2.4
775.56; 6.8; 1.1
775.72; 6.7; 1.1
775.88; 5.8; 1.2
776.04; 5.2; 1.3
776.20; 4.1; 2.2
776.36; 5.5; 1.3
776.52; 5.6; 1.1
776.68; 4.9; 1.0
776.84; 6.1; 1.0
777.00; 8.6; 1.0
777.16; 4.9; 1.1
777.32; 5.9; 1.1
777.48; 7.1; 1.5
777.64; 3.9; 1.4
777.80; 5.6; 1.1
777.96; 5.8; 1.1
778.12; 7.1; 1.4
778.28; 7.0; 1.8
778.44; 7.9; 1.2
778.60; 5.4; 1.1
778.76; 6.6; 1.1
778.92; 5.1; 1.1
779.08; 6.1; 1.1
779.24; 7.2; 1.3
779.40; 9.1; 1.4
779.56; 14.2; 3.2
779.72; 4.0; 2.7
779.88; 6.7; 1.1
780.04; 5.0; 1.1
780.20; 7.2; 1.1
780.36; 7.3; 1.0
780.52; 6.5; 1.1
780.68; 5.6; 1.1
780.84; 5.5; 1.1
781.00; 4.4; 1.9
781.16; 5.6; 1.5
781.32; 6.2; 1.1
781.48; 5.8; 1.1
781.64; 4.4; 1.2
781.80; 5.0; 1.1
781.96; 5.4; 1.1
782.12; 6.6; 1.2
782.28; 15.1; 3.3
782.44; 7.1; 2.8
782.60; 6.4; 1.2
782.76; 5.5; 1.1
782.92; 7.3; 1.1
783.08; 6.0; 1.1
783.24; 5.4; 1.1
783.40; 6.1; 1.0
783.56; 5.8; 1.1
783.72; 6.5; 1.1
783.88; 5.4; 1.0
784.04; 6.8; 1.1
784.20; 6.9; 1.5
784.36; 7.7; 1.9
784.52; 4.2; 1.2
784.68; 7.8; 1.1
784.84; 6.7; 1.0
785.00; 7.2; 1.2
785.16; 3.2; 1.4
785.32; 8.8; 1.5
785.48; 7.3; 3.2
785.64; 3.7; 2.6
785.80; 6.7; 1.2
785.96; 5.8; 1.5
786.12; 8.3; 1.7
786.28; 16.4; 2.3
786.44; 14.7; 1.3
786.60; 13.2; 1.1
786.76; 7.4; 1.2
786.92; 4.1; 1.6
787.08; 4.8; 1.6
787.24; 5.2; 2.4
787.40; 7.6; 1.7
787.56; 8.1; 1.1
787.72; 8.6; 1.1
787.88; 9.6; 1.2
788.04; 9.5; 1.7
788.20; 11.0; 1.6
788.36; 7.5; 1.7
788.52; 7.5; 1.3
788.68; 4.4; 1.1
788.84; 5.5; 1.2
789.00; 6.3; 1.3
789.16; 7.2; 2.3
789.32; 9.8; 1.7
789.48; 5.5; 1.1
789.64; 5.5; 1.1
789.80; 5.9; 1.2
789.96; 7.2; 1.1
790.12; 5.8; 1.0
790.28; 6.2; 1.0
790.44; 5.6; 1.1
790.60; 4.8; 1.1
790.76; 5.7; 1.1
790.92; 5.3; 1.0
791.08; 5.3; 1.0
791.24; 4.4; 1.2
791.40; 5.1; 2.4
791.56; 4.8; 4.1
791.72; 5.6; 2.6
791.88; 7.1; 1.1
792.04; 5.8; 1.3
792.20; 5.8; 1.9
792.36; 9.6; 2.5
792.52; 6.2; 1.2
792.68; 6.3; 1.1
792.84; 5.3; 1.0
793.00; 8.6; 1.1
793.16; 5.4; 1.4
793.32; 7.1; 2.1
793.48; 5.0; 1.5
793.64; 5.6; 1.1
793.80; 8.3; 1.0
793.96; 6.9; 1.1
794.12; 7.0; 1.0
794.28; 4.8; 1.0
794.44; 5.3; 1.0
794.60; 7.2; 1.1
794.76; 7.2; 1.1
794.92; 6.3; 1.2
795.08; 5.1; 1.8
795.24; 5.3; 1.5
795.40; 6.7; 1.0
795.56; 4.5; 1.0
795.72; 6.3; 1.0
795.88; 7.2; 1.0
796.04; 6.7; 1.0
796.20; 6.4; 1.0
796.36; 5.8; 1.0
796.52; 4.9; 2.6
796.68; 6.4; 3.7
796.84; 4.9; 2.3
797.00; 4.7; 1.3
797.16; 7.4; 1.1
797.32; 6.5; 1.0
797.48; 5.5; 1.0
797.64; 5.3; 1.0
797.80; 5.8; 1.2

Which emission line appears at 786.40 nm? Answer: [S II] 6716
